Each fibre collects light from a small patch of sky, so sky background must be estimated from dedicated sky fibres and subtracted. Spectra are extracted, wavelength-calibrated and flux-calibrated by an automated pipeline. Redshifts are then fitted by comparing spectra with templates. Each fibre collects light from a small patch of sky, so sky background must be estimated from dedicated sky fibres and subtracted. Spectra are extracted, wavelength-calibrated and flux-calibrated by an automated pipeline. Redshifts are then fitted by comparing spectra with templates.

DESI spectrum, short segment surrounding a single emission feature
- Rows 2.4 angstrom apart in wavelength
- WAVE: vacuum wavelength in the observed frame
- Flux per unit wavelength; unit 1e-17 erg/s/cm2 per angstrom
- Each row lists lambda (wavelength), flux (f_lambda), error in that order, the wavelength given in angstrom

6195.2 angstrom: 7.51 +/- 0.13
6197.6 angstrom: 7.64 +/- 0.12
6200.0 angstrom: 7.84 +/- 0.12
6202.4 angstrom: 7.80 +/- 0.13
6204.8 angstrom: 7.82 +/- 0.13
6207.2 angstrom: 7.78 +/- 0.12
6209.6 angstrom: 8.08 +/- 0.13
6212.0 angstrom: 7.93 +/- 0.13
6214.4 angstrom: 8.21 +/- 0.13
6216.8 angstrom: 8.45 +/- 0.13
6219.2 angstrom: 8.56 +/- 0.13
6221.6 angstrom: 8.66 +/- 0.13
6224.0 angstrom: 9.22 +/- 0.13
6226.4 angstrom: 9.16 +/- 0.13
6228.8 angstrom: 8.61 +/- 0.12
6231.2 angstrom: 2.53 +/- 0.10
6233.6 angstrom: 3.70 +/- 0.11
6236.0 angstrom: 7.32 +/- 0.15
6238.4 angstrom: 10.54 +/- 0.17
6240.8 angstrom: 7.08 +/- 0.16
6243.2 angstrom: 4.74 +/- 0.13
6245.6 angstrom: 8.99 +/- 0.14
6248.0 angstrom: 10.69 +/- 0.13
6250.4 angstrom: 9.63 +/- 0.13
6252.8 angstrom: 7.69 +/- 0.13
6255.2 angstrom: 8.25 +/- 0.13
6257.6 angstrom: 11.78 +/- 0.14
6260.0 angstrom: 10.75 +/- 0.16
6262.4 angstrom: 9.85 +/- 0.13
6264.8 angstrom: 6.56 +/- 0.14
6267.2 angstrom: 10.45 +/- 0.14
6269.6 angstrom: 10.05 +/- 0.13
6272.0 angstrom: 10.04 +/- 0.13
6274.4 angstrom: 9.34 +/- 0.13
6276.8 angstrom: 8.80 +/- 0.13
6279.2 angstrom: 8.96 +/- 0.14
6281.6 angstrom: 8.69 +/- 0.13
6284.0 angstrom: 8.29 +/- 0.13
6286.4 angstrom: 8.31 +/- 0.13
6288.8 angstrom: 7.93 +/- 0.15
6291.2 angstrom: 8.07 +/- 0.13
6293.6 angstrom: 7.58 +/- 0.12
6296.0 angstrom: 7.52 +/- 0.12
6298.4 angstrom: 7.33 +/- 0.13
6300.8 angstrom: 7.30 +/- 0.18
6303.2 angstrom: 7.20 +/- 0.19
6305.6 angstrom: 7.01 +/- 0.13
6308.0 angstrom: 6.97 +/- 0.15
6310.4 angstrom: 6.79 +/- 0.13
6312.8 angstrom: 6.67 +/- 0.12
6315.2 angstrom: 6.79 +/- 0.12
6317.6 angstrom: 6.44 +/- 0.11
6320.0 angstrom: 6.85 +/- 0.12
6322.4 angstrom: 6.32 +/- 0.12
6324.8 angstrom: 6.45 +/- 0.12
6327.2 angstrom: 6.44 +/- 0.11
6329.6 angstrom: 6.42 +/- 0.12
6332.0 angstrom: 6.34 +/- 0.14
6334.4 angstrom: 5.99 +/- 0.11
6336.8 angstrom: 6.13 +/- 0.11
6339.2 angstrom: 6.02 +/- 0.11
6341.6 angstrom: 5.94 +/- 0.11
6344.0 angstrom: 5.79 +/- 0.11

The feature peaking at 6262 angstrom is C IV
